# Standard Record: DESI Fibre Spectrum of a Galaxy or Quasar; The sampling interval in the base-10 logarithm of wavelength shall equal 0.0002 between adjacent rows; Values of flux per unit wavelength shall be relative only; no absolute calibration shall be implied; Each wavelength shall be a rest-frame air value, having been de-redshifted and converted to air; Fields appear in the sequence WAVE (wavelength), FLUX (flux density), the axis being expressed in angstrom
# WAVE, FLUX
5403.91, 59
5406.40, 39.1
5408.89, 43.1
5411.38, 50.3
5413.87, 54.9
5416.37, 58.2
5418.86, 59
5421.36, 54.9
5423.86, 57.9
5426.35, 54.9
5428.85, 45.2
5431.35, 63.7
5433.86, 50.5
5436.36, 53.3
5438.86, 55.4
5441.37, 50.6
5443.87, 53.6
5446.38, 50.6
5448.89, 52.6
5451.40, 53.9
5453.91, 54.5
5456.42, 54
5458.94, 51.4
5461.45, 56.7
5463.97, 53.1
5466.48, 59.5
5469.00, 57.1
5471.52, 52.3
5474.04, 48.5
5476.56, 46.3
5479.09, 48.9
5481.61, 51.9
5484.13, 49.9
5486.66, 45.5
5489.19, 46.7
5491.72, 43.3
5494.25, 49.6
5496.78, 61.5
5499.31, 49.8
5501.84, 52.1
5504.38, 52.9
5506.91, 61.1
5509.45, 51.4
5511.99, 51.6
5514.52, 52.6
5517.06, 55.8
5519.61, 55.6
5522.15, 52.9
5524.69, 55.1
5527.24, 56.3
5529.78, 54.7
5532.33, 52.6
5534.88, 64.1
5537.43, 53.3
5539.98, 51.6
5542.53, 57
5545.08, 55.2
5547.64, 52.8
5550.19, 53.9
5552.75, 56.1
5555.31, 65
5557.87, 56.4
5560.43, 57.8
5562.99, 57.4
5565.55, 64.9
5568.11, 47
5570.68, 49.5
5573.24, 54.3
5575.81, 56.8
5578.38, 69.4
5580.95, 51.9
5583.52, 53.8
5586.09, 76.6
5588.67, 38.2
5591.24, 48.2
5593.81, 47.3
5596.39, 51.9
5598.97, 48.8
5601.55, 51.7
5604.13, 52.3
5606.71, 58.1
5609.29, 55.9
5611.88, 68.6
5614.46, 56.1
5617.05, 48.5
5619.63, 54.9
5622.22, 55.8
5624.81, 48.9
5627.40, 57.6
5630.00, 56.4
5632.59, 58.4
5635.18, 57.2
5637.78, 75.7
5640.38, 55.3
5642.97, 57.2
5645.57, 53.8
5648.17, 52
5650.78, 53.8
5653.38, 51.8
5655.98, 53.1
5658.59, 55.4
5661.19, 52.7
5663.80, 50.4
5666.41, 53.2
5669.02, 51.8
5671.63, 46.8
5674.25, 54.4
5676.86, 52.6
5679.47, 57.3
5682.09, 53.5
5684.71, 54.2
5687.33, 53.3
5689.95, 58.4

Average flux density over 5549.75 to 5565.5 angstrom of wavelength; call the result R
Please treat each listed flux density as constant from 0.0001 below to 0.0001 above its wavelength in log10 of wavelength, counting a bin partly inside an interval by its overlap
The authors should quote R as 58.5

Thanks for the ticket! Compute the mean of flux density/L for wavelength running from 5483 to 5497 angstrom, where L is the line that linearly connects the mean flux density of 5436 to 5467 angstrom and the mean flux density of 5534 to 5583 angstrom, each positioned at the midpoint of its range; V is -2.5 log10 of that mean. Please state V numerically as 0.13 mag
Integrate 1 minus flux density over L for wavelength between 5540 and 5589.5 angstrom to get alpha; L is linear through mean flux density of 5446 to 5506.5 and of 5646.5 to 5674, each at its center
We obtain -4.3 angstrom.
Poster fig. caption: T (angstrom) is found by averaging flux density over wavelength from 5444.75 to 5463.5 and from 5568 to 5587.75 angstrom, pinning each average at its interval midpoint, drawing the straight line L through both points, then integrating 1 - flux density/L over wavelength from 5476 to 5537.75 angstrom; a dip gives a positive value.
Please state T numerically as 2.8 angstrom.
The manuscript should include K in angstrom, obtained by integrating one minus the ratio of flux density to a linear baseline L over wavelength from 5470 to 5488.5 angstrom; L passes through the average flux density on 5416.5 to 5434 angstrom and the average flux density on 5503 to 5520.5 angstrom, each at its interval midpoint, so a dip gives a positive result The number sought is 1.94 angstrom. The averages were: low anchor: 55.6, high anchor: 54.4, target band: 49.1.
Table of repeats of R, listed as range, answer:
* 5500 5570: 55.4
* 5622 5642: 58.3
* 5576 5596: 55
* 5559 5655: 55.5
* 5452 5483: 52.9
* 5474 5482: 48.6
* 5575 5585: 58.4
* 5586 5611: 52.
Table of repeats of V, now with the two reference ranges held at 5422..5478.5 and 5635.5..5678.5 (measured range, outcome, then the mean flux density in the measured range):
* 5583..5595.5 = 0.03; 52.7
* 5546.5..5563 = -0.06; 57.1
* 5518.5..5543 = -0.03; 55.3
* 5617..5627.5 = 0.02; 53.2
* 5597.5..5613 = -0.03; 55.7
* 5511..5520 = 0.00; 53.8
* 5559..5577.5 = -0.03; 55.7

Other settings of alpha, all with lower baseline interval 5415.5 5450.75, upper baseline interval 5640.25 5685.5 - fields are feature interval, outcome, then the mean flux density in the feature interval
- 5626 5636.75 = -0.9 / 57.8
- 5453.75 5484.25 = 0.8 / 52.7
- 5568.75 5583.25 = -0.6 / 55.8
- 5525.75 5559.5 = -1.5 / 56.1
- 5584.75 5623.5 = -0.5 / 54.2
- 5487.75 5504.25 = 1.0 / 50.6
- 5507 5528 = -0.1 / 54.2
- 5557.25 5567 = -1.0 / 59.1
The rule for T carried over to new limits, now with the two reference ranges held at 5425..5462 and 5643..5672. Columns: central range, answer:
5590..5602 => 0.8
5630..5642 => -1.9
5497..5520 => -0.3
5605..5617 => -1.2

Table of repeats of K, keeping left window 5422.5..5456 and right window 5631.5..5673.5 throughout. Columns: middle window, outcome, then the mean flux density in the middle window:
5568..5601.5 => 0.6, 53.5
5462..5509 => 1.9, 51.7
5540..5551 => 0.0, 54.4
